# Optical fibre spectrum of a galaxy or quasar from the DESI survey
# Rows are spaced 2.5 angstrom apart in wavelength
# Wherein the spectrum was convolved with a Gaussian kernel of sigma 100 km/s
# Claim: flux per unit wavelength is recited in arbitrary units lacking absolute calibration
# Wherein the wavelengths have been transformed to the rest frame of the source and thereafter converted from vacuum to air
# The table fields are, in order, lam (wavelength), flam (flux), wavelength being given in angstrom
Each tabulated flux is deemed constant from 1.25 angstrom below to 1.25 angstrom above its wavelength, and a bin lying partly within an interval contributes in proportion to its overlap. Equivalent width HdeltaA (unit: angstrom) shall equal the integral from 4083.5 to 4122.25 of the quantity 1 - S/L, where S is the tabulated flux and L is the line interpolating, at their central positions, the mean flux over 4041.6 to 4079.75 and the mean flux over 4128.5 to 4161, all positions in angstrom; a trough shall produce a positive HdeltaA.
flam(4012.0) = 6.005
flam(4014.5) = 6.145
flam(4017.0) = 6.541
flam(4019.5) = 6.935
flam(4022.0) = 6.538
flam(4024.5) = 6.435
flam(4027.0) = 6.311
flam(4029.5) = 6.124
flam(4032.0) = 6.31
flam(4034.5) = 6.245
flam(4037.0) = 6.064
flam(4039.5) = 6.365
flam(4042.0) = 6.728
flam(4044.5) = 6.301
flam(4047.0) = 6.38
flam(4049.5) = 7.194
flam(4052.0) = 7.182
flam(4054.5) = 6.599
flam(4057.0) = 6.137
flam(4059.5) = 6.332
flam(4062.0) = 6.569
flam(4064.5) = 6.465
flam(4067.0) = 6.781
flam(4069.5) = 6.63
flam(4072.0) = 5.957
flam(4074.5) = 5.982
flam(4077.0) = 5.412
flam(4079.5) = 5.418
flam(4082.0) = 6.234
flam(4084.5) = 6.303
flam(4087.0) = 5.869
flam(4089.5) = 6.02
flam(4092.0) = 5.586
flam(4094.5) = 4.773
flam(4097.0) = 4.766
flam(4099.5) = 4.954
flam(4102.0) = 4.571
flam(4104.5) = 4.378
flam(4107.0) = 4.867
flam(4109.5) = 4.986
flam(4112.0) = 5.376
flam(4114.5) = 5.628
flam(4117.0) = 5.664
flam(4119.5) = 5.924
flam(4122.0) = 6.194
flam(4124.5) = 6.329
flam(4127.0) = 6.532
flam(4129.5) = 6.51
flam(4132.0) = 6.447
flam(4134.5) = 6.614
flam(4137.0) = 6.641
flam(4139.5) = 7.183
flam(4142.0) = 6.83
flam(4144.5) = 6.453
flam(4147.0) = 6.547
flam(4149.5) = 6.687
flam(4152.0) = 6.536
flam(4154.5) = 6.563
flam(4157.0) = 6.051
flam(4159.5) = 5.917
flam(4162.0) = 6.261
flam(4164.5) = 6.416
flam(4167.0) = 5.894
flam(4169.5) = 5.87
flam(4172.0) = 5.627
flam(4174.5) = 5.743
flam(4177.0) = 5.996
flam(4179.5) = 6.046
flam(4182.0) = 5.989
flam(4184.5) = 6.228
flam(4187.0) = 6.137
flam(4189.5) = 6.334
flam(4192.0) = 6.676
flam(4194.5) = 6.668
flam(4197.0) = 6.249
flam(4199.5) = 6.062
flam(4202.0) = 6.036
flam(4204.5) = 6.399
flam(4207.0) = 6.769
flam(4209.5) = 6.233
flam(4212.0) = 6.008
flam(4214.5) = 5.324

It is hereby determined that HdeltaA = 6.8 angstrom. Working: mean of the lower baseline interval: 6.4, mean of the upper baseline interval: 6.53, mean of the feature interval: 5.34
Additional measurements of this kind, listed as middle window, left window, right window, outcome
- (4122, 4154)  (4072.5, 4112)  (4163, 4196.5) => -4.6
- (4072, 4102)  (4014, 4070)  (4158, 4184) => 3.7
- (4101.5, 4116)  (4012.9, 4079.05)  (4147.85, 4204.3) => 3.0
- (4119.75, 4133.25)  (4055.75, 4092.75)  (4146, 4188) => -0.5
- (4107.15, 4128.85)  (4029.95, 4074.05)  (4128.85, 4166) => 2.3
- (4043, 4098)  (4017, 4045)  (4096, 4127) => -2.2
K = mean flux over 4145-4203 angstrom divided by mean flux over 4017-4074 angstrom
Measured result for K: 1.0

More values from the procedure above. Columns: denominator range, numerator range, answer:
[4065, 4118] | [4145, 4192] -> 1.11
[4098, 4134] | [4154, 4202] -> 1.09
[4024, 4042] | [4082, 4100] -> 0.88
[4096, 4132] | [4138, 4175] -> 1.15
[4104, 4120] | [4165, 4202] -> 1.16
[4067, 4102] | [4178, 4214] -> 1.10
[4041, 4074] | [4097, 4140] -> 0.88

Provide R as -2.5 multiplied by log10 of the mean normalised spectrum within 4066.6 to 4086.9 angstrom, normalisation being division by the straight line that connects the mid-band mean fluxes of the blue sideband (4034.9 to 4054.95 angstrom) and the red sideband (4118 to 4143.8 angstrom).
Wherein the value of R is 0.09 mag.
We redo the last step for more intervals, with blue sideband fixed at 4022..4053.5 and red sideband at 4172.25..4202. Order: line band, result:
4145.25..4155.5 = -0.057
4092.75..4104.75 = 0.315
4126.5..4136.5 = -0.043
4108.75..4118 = 0.165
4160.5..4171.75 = 0.026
